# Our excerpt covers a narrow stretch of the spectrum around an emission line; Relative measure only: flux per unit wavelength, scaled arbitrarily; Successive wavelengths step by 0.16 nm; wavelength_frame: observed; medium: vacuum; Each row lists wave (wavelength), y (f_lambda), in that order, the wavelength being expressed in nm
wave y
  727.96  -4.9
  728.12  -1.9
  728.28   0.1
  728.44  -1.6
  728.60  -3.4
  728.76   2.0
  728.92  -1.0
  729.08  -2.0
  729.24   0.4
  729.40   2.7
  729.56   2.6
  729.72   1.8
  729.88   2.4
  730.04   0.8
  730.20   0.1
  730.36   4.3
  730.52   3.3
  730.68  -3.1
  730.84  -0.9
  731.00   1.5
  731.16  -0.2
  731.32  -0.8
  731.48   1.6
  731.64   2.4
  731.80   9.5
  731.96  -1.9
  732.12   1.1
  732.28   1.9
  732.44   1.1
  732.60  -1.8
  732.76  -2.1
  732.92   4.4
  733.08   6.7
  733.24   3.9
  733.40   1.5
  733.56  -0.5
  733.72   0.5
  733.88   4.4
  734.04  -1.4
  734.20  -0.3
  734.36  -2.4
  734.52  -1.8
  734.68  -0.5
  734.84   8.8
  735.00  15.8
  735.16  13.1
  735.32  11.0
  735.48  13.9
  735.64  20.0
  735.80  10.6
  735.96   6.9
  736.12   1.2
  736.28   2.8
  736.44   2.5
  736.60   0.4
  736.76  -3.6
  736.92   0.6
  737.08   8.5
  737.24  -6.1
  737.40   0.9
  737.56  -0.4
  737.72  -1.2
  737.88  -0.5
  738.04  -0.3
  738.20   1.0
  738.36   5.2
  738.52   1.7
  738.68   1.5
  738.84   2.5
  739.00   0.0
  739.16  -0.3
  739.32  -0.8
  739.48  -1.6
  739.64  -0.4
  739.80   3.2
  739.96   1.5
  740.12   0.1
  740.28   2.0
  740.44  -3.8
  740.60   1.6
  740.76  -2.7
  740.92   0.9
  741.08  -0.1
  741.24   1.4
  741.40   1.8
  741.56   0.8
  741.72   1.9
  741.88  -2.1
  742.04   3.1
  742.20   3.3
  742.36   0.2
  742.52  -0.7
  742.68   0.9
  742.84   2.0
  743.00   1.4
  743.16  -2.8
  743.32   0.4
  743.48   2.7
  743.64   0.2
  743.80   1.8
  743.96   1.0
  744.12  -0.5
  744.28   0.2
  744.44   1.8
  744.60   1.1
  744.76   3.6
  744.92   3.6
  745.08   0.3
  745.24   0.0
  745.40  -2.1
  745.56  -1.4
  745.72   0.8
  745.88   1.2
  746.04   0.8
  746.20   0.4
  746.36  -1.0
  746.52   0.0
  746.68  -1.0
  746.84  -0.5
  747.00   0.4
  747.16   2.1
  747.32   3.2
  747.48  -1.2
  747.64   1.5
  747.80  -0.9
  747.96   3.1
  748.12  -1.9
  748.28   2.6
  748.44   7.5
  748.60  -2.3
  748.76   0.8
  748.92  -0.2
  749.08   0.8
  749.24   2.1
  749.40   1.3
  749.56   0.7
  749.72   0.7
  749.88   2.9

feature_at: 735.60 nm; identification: [O II] 3727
